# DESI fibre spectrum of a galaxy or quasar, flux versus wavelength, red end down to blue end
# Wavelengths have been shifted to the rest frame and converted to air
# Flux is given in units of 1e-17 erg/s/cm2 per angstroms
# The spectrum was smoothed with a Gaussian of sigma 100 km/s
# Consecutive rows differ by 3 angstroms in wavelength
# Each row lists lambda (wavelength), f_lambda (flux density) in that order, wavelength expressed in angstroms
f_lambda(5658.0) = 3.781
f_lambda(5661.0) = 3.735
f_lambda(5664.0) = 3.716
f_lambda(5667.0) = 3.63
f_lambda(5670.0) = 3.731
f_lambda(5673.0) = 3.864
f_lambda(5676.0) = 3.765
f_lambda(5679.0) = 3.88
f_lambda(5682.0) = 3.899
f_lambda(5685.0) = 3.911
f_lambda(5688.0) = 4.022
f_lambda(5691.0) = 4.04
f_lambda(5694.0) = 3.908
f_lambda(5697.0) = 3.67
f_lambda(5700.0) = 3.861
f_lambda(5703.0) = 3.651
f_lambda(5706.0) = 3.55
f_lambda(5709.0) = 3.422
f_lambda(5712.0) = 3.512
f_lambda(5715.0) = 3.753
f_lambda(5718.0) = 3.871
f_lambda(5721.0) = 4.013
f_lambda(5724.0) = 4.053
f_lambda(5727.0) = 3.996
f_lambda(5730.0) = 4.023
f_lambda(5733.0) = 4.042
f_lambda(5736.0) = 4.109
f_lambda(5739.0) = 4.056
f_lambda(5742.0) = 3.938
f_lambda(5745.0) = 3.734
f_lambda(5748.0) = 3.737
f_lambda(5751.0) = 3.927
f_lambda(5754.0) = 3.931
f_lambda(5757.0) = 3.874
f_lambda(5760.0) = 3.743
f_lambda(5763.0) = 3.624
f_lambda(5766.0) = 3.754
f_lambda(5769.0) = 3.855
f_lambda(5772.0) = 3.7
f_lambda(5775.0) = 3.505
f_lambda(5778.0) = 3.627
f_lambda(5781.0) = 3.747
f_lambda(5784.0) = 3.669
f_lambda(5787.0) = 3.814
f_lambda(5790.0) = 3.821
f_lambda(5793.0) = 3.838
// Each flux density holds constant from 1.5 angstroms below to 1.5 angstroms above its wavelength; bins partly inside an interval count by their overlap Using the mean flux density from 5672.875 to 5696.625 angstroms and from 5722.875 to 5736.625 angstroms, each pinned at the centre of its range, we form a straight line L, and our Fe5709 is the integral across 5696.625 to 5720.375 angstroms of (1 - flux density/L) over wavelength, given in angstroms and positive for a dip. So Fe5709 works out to 1.8 angstroms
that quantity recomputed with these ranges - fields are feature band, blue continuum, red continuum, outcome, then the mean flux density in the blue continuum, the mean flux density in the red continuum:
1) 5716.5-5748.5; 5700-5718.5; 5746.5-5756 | -1.8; 3.63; 3.87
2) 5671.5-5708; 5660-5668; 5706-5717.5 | -1.9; 3.7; 3.59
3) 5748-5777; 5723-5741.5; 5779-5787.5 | 0.7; 4.04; 3.73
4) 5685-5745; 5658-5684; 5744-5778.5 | -1.6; 3.78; 3.75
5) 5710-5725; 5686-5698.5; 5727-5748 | 0.5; 3.91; 3.97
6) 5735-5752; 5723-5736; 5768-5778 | 0.0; 4.04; 3.67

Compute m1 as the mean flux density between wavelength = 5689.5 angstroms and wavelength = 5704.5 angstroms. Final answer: 3.83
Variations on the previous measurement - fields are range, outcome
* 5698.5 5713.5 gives 3.6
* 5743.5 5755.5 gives 3.83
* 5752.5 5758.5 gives 3.9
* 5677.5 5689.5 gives 3.93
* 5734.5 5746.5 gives 3.96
